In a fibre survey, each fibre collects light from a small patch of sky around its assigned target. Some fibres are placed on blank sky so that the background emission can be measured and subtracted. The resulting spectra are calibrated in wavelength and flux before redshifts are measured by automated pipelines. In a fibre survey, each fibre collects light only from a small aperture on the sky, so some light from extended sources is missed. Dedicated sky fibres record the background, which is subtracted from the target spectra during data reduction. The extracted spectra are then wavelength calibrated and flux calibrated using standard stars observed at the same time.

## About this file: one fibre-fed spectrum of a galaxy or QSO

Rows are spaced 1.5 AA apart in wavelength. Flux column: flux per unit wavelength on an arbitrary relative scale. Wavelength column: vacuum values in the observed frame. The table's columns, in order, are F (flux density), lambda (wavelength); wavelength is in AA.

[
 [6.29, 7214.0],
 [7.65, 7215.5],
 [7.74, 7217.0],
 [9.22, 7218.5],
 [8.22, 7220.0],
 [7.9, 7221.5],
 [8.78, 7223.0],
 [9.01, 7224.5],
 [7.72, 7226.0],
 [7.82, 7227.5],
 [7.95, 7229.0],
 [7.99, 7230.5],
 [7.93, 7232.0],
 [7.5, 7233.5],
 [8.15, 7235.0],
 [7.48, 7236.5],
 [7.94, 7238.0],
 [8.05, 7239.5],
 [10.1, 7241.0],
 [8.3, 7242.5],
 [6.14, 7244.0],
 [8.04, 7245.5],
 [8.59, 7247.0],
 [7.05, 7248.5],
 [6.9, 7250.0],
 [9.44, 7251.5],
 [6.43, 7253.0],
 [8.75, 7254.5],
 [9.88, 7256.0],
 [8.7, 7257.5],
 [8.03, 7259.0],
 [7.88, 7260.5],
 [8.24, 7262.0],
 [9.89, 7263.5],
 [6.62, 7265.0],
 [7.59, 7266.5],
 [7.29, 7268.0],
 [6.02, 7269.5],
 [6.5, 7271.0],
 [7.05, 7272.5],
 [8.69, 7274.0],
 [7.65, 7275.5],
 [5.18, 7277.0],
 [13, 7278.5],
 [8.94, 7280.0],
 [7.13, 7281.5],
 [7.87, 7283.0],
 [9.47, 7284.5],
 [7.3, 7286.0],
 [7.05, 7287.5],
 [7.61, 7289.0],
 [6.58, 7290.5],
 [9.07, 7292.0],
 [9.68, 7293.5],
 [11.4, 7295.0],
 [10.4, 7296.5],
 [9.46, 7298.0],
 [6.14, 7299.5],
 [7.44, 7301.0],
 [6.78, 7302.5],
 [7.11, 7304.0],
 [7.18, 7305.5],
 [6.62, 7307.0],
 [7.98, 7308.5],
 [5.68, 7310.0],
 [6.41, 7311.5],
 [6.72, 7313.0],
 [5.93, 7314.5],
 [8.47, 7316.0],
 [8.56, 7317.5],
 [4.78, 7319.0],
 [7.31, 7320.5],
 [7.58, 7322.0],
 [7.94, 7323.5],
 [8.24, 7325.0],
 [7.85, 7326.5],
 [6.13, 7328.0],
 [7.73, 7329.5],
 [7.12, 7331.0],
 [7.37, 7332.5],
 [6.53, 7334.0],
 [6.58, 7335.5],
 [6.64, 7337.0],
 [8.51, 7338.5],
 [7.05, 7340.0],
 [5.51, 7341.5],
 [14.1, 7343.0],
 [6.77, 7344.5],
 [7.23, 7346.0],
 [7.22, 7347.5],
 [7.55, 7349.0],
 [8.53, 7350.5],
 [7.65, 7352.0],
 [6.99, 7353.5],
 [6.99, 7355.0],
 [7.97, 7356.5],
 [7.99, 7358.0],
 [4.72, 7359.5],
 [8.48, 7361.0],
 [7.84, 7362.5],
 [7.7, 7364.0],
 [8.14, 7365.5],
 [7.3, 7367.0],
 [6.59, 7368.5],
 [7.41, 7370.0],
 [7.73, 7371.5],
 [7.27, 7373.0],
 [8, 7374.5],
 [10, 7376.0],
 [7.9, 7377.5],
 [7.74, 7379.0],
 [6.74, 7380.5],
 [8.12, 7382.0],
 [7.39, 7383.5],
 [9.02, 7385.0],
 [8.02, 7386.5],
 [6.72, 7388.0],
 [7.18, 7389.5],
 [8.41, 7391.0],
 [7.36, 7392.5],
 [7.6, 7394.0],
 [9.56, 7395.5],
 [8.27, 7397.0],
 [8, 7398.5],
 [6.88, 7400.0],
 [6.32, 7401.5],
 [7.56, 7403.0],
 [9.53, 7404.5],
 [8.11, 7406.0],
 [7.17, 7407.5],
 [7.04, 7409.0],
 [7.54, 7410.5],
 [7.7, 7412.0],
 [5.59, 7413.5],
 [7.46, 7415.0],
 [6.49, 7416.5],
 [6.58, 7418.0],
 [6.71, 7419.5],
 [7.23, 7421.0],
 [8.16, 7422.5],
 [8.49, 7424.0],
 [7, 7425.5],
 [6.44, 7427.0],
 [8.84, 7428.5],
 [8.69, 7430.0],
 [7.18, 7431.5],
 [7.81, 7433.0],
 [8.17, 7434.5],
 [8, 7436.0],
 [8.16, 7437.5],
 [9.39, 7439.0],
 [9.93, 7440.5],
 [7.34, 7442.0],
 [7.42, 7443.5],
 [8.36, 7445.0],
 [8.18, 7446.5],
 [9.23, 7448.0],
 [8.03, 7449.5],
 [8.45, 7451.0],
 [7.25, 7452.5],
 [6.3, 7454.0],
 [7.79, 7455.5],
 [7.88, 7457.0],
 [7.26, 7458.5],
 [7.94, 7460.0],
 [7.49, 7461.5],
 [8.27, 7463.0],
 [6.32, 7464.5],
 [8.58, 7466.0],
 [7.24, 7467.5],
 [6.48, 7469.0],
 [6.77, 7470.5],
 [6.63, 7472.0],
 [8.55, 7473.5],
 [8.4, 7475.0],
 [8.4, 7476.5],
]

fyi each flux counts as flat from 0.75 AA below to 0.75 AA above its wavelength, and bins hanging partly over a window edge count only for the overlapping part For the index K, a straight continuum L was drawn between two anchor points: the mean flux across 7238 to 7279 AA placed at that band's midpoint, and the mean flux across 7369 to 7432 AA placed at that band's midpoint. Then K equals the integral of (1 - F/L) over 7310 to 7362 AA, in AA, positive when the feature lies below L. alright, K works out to 2.8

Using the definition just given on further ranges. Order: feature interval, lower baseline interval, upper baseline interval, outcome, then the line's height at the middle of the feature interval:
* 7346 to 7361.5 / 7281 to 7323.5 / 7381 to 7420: 0.4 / 7.59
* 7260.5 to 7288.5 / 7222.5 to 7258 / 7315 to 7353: 0.1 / 7.9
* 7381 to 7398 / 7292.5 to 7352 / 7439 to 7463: -0.3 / 7.8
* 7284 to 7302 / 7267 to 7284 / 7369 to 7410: -1.5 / 7.78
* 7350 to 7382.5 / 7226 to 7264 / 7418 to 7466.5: 1.4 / 7.96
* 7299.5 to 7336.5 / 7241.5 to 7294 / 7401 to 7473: 3.8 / 7.87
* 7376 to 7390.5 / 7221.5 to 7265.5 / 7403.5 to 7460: 0.1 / 7.85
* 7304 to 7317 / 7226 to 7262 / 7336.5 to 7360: 1.4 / 7.78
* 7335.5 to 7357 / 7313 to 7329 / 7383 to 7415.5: -1.0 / 7.39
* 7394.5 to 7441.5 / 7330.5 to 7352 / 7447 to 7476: -0.7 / 7.63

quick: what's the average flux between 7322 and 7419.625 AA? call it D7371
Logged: 7.58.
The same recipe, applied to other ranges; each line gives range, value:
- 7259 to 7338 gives 7.63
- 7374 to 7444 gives 7.77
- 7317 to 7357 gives 7.49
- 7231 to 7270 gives 7.97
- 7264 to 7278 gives 7.11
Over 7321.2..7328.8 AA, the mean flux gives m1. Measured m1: 7.55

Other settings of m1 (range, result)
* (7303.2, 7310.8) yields 6.91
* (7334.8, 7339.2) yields 7.24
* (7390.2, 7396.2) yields 8.21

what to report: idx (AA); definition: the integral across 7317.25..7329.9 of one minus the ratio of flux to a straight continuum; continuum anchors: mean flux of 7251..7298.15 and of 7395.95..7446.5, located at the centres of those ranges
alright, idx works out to 1.2 AA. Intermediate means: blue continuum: 8.25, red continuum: 7.7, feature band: 7.29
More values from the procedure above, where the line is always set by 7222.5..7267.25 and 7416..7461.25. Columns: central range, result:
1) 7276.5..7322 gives 1.32 AA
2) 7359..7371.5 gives 0.91 AA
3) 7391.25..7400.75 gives -0.10 AA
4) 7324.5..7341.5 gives 1.73 AA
